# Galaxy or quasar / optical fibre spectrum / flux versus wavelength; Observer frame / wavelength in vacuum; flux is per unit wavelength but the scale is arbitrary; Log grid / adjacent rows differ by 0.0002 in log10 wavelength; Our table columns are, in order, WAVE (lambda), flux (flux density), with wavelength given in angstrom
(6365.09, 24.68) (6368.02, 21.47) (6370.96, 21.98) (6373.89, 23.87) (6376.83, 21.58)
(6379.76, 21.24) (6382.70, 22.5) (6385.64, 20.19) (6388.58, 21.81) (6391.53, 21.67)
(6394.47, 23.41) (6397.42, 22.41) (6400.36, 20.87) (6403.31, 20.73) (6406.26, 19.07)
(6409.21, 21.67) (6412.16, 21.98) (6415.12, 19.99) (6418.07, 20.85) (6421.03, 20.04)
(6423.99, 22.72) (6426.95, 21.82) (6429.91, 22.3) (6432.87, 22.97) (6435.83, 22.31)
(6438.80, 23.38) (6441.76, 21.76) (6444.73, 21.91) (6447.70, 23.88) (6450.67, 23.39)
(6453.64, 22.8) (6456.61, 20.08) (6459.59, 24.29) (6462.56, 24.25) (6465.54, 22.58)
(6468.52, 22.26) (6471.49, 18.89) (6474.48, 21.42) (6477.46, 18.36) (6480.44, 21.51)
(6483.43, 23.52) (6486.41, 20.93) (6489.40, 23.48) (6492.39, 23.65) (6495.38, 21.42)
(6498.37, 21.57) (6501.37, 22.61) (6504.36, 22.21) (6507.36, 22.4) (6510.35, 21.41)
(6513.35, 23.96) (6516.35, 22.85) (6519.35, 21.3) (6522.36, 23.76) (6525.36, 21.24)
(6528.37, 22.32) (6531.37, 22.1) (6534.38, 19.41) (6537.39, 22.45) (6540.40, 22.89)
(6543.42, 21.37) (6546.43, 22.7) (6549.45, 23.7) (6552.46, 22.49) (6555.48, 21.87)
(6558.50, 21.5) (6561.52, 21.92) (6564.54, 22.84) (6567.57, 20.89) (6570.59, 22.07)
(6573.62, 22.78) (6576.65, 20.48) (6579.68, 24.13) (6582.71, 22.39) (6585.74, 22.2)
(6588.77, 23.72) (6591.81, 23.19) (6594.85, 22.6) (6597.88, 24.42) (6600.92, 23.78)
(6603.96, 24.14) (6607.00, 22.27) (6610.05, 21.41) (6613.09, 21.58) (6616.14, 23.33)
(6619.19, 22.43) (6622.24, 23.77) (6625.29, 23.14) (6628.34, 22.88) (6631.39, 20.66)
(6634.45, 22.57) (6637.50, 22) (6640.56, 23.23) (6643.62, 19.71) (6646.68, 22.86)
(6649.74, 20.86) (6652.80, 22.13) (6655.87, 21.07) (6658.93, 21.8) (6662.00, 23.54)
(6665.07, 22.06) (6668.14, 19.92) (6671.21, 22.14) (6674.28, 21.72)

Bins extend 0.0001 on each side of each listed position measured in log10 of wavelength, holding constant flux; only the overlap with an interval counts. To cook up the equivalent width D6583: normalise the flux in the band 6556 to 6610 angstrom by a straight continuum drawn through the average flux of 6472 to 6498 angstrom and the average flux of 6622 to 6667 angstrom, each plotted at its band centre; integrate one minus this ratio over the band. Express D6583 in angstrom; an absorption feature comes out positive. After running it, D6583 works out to -1.71 angstrom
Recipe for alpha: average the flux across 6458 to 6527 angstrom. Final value 22.2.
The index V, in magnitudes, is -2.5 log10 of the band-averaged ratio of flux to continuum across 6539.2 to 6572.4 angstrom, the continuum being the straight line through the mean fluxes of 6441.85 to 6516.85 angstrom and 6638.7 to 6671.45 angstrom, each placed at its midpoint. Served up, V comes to -0.009 mag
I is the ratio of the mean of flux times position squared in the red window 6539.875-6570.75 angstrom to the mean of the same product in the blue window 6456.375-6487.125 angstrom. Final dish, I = 1.0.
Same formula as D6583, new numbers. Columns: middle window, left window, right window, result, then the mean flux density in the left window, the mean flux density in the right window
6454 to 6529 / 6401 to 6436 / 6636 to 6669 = -2.21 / 21.3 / 21.8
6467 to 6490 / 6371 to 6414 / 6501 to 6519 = 1.09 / 21.6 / 22.5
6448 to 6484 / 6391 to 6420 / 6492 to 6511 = -0.28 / 21.2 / 22.1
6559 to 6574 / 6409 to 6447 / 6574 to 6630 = 0.44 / 21.9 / 22.9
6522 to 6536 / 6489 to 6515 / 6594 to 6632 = 0.60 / 22.5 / 22.9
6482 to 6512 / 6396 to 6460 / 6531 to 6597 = -0.36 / 21.8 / 22.3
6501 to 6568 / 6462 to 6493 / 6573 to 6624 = 0.27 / 21.8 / 22.9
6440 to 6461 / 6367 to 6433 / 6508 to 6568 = -0.76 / 21.6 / 22.2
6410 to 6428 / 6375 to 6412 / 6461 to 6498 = 0.29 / 21.5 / 21.9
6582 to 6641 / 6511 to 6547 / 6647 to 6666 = -2.00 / 22.2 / 22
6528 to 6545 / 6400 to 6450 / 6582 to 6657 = 0.34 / 21.7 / 22.5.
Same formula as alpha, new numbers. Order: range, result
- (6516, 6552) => 22.2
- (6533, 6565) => 22.1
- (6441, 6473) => 22.4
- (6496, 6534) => 22.2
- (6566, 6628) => 22.7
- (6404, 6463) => 22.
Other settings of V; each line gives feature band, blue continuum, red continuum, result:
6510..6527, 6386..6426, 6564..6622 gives -0.02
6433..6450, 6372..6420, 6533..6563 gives -0.05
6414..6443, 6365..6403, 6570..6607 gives 0.02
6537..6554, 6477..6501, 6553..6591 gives -0.02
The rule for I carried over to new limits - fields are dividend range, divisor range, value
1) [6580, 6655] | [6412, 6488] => 1.08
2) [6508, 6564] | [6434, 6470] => 1.00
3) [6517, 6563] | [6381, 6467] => 1.04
